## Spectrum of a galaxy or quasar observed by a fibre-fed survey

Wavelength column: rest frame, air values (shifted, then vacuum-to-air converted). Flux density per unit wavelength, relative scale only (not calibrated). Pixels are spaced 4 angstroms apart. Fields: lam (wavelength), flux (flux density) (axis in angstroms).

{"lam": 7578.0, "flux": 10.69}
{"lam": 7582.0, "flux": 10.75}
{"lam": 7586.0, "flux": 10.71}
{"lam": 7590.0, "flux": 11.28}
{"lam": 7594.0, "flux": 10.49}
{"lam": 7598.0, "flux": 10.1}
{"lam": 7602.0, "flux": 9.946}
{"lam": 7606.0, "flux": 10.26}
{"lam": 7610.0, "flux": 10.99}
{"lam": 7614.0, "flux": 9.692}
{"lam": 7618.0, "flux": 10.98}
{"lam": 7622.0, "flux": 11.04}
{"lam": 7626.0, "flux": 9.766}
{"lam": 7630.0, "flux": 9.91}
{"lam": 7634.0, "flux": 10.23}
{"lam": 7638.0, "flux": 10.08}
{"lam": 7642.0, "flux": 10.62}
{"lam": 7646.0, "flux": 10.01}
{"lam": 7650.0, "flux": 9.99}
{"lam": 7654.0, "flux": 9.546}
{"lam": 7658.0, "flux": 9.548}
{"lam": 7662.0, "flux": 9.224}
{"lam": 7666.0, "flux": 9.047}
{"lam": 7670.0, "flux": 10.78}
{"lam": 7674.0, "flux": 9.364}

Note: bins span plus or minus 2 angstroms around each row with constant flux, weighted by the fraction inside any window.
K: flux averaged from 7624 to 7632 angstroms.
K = 9.84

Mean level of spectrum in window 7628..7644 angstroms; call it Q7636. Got 10.2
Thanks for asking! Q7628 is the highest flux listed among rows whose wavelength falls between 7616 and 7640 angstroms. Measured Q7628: 11.04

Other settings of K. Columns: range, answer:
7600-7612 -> 10.4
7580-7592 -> 10.9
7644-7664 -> 9.66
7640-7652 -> 10.2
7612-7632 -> 10.3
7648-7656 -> 9.77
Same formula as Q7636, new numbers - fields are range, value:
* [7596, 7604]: 10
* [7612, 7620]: 10.3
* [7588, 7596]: 10.9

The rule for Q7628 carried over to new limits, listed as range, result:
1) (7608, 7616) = 10.99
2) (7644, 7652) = 10.01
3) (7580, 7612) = 11.28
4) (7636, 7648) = 10.62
